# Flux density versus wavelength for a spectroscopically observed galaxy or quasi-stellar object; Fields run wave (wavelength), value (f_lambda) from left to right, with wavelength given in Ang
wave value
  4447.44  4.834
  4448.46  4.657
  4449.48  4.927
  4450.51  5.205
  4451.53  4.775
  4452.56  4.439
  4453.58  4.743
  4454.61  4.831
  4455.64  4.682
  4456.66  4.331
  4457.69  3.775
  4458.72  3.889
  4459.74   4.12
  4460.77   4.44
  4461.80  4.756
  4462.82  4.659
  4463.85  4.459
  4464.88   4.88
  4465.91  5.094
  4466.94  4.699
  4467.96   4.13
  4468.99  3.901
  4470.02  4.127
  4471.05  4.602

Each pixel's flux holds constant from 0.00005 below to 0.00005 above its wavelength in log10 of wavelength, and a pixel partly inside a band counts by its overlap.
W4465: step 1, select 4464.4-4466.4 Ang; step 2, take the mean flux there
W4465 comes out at 4.98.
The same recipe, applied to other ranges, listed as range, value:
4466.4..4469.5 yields 4.26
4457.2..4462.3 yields 4.19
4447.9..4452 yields 4.9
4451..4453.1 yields 4.63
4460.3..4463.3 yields 4.63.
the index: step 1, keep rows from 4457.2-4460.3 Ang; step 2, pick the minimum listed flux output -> 3.775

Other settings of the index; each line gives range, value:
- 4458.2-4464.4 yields 3.889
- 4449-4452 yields 4.775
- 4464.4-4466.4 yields 4.88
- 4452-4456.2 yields 4.439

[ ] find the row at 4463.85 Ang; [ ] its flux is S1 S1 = 4.459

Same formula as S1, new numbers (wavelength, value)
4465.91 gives 5.094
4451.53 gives 4.775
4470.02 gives 4.127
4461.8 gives 4.756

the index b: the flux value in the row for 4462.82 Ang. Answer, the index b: 4.659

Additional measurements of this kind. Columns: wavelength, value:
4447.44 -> 4.834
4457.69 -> 3.775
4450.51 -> 5.205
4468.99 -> 3.901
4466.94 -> 4.699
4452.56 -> 4.439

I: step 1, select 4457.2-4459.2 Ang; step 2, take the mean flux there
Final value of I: 3.83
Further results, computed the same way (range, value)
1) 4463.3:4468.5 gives 4.65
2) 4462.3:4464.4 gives 4.57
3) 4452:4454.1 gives 4.59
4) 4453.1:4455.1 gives 4.78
